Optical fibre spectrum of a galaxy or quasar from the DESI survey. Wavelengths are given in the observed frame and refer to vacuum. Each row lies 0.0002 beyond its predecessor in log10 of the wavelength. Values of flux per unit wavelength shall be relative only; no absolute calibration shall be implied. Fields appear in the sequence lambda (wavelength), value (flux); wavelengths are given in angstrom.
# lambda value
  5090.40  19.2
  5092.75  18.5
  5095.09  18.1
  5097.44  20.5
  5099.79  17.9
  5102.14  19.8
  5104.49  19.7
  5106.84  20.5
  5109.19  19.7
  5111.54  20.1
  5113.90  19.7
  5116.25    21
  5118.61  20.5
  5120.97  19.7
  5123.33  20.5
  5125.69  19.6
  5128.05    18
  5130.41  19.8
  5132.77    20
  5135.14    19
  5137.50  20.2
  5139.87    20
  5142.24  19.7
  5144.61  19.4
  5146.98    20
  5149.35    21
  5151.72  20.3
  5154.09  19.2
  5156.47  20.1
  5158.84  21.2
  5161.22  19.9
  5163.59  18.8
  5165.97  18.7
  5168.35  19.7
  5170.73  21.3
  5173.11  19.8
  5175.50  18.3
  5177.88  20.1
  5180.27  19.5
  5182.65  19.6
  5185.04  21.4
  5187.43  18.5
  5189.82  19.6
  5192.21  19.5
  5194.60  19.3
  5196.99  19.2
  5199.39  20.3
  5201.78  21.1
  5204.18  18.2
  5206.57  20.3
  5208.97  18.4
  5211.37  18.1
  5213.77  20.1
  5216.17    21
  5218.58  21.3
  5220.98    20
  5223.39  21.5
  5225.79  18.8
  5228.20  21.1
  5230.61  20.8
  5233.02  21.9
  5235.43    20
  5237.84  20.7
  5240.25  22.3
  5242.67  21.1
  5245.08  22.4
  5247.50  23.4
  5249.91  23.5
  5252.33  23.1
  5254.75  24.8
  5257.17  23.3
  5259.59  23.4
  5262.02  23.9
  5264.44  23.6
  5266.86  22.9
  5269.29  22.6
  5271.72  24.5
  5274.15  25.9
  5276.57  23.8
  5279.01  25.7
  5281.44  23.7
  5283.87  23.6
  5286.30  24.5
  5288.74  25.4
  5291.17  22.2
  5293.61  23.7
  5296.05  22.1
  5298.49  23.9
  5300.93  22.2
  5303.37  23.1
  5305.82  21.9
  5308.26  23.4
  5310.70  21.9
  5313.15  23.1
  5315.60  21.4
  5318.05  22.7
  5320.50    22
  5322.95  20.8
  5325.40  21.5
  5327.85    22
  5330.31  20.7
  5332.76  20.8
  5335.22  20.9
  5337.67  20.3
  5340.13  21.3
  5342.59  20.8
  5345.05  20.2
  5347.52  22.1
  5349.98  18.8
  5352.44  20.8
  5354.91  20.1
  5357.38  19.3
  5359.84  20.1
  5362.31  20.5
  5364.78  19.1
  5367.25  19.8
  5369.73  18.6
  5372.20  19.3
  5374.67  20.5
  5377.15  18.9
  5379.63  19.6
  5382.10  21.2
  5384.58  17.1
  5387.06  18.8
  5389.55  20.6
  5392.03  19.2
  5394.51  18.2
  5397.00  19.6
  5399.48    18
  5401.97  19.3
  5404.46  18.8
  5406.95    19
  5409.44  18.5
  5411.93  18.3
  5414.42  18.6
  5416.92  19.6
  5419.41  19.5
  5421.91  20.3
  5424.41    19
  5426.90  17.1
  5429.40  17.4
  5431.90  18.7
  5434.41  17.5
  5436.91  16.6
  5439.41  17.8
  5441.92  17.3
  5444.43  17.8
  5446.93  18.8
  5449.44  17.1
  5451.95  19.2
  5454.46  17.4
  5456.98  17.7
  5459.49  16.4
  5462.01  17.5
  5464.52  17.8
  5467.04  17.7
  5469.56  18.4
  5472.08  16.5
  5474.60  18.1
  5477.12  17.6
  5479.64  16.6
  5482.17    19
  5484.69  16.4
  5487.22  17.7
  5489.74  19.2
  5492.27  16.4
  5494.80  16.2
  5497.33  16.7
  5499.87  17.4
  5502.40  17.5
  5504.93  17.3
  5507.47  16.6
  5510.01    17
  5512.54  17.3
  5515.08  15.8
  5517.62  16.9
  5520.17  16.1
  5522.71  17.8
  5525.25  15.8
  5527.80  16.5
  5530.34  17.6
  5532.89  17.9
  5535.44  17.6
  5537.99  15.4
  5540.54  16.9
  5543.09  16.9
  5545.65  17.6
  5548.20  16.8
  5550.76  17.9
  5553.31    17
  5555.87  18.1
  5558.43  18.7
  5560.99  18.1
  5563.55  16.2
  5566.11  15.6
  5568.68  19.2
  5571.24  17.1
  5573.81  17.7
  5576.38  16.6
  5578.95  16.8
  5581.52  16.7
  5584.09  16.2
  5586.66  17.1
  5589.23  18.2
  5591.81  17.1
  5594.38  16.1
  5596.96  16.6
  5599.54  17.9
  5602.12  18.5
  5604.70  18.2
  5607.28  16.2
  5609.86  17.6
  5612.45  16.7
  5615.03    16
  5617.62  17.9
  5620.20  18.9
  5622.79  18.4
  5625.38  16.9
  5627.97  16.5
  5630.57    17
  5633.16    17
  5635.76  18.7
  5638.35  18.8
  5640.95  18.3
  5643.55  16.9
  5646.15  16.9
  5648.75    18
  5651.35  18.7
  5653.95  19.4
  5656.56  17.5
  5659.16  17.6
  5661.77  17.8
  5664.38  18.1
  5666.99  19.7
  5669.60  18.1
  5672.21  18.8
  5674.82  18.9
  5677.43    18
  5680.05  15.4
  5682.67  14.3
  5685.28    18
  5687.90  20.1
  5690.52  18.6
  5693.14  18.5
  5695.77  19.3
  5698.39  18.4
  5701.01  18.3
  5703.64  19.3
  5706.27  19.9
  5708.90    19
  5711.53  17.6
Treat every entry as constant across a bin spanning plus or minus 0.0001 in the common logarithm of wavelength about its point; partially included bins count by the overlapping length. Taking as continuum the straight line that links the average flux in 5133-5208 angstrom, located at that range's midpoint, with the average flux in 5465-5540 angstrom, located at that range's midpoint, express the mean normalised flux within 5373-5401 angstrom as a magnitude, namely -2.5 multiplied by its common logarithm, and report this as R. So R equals -0.07 mag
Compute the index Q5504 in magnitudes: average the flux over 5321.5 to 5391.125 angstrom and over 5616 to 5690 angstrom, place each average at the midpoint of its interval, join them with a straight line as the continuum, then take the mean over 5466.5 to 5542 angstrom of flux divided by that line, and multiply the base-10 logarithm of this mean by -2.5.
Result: 0.11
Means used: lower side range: 20.2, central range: 17.1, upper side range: 17.9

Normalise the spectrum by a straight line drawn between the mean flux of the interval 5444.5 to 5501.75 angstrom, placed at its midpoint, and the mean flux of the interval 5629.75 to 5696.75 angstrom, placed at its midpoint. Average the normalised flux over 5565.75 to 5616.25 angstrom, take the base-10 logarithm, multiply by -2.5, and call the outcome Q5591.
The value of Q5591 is 0.04 mag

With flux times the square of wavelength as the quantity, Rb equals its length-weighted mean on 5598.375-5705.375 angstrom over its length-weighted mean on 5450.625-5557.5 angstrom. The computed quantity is 1.10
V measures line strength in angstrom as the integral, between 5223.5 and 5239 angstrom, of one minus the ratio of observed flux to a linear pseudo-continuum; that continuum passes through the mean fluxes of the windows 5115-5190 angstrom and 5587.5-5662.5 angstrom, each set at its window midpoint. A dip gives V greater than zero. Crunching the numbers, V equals -0.9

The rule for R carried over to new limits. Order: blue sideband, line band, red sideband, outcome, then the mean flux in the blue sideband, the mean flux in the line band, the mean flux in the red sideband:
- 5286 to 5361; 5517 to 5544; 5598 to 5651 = 0.12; 21.7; 16.9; 17.6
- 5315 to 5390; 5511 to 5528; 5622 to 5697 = 0.15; 20.3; 16.6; 17.9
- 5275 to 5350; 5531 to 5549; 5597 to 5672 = 0.13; 22.3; 17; 17.8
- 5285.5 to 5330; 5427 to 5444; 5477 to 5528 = 0.08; 22.6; 17.5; 17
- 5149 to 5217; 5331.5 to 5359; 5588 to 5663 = -0.09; 19.7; 20.5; 17.6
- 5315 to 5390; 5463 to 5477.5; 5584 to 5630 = 0.07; 20.3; 17.7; 17.3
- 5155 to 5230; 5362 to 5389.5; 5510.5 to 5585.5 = -0.06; 19.8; 19.4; 17.1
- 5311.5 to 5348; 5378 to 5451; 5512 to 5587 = 0.06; 21.4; 18.6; 17.1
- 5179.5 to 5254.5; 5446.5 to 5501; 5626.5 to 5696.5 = 0.09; 20.6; 17.5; 17.9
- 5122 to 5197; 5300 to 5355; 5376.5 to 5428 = -0.12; 19.7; 21.4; 19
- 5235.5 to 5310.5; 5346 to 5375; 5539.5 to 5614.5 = 0.09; 23.3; 19.9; 17.2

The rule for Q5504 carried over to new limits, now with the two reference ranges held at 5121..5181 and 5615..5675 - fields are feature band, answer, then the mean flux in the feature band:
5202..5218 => 0.00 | 19.5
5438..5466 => 0.06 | 17.7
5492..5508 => 0.10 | 16.9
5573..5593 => 0.07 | 17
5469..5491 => 0.05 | 17.7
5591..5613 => 0.06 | 17.2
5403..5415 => 0.01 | 18.7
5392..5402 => 0.01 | 18.8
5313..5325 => -0.14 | 21.9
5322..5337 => -0.11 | 21.1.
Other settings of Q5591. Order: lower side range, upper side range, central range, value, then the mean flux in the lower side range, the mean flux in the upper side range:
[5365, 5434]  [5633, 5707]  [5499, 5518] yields 0.10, 19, 18.2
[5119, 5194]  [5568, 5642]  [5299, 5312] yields -0.19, 19.8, 17.4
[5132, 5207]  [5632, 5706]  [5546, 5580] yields 0.07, 19.8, 18.1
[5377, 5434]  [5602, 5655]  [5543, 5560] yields 0.03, 18.9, 17.7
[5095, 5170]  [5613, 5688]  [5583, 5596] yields 0.07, 19.8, 17.8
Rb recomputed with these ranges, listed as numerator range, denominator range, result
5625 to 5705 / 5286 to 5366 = 0.94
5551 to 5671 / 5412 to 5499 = 1.04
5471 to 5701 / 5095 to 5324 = 0.95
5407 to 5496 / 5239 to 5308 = 0.82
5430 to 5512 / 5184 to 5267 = 0.91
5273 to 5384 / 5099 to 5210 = 1.17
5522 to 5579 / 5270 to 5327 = 0.82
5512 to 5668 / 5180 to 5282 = 0.92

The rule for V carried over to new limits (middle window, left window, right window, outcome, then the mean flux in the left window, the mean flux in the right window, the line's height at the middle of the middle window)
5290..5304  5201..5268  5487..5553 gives -1.61 angstrom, 21.5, 17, 20.5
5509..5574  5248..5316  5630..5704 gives 8.88 angstrom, 23.5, 18.1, 19.8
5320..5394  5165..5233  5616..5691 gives -3.70 angstrom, 19.9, 17.9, 19.2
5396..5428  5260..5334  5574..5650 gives 3.10 angstrom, 23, 17.3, 20.9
